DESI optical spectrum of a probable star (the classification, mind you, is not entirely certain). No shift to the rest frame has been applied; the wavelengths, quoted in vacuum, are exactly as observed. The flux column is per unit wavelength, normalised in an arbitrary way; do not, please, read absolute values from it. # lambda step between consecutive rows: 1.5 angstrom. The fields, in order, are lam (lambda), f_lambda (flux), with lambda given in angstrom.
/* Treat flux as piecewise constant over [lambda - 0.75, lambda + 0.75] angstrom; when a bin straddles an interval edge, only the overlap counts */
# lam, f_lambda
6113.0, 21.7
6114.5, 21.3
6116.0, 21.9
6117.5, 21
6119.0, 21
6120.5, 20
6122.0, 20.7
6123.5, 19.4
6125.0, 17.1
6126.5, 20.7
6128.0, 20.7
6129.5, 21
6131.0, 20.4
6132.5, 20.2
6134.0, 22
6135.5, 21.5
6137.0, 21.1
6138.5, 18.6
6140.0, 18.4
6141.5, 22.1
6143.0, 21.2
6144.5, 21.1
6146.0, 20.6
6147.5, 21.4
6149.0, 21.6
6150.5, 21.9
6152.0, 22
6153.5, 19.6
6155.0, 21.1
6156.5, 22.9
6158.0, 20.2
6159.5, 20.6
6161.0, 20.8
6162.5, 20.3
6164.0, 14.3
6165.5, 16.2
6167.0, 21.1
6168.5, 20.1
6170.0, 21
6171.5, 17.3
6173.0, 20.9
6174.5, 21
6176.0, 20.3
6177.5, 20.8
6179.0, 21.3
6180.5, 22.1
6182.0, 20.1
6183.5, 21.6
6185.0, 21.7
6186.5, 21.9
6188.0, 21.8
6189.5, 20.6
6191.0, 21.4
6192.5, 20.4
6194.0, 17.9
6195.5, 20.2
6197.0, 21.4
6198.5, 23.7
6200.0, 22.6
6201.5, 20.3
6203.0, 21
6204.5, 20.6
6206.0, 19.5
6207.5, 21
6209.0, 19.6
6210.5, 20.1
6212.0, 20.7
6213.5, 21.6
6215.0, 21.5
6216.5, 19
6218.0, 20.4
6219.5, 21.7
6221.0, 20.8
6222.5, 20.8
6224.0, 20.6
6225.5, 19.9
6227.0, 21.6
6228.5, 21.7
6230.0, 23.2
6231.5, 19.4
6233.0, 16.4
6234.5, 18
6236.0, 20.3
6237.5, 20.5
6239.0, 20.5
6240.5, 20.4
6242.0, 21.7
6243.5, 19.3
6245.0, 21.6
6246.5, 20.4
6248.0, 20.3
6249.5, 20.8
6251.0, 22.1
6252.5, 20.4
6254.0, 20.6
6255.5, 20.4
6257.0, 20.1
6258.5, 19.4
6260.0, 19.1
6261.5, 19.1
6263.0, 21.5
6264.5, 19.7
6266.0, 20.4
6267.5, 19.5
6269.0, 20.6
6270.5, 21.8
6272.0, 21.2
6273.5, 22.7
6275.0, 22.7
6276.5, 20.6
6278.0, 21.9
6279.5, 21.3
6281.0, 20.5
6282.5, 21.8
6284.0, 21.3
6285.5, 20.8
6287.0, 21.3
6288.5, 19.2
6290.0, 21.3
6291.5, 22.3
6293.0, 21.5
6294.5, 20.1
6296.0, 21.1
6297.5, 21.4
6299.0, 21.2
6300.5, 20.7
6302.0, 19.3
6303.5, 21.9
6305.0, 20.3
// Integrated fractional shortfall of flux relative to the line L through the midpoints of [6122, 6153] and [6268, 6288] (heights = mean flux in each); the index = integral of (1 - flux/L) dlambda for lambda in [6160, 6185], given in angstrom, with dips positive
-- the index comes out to 1.0 angstrom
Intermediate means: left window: 20.6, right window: 21.4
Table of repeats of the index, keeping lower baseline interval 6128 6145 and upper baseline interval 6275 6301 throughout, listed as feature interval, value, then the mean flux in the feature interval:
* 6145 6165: 0.22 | 20.5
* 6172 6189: -0.28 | 21.2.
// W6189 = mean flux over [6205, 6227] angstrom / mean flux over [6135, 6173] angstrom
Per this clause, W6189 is 1.01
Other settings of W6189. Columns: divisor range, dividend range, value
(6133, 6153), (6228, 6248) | 0.96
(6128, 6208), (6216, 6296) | 1.00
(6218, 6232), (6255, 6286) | 0.99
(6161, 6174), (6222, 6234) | 1.07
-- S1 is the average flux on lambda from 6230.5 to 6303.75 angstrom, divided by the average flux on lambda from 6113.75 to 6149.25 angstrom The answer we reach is 1.0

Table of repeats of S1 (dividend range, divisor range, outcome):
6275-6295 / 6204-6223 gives 1.03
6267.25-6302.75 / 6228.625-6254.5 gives 1.04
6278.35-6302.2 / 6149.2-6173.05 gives 1.05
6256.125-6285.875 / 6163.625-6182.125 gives 1.05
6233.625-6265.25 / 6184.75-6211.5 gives 0.97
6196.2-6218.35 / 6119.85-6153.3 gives 1.01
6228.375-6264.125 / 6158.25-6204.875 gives 0.99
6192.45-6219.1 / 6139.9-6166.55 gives 1.01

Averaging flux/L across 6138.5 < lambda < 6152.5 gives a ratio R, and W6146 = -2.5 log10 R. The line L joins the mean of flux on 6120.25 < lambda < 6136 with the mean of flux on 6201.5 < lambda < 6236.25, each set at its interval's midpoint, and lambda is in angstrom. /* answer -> -0.03 mag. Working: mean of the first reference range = 20.3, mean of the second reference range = 20.4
